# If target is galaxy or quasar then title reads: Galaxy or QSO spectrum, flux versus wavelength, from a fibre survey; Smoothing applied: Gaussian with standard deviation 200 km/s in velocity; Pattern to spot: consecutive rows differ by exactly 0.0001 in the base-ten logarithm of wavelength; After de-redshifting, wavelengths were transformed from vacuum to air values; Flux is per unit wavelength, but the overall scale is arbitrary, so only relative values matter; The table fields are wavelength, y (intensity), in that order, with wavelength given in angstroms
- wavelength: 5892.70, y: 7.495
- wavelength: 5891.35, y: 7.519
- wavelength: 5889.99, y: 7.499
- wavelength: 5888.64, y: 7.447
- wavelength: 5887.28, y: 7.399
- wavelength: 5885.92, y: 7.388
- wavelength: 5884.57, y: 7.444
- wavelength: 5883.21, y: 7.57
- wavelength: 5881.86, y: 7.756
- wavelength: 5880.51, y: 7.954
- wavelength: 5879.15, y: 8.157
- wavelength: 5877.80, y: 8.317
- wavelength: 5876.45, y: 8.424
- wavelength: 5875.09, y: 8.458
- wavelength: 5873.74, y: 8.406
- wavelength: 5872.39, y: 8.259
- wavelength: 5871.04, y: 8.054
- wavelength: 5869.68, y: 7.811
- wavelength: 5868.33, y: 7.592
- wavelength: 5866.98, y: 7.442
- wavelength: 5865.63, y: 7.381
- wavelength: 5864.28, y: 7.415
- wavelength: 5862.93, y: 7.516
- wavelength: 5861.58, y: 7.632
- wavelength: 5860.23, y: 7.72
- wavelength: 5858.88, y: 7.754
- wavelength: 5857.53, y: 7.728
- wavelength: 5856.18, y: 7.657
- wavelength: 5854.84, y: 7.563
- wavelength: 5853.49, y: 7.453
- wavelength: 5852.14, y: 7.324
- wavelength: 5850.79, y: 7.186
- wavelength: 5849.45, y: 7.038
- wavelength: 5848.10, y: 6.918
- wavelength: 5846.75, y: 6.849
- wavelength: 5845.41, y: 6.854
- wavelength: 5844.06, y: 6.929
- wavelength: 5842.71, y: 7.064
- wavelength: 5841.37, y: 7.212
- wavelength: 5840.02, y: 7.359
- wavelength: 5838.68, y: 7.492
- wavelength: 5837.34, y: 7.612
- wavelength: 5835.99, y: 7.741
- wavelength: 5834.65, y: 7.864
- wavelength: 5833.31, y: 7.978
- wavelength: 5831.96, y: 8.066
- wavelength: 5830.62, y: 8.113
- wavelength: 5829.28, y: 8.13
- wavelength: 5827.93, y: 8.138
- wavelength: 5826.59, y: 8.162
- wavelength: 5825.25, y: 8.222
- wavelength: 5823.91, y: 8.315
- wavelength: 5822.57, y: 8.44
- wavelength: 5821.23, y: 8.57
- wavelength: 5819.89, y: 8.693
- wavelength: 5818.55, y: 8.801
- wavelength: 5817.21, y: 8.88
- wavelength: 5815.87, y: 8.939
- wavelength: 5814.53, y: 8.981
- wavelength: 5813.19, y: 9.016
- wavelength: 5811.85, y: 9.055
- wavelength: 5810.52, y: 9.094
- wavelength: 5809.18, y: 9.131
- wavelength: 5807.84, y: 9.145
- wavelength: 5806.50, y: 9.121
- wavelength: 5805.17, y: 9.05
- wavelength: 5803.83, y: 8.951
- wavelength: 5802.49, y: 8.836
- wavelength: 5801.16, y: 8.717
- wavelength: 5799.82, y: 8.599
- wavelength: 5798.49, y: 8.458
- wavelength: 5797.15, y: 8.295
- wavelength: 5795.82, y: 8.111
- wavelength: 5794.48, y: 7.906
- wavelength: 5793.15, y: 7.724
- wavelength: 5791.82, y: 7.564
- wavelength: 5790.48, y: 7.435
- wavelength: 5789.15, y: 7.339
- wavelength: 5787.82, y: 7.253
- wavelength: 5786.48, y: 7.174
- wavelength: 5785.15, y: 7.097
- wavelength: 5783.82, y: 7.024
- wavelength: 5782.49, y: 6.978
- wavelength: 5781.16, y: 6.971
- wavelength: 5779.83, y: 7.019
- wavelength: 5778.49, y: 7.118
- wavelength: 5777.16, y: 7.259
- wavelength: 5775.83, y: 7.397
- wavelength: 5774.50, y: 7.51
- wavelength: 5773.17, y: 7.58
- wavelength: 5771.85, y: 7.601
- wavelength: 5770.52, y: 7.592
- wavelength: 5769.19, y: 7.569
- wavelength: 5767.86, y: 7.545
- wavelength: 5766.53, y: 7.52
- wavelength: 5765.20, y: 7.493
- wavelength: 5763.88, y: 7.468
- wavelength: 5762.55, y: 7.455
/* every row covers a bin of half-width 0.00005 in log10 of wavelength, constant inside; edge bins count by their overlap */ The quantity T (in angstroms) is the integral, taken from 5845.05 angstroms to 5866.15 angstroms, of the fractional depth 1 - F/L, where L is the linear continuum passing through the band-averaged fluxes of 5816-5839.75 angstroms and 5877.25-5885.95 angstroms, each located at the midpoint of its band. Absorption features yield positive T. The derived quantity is 1.6 angstroms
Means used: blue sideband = 8.19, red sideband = 7.83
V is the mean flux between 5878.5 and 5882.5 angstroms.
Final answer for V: 7.95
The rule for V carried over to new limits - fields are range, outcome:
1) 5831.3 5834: 8.01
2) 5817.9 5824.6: 8.57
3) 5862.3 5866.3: 7.44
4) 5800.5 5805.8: 8.89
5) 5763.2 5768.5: 7.51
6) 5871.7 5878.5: 8.38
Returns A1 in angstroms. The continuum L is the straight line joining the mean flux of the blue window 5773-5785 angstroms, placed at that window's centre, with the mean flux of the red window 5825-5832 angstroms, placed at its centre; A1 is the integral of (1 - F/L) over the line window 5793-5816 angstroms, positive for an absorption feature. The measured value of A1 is -3.2 angstroms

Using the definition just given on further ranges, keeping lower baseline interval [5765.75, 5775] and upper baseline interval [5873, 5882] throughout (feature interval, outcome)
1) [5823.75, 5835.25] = -0.2 angstroms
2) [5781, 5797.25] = 0.5 angstroms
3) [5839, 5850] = 1.4 angstroms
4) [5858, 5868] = 0.7 angstroms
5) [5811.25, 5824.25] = -1.5 angstroms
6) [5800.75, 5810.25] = -1.5 angstroms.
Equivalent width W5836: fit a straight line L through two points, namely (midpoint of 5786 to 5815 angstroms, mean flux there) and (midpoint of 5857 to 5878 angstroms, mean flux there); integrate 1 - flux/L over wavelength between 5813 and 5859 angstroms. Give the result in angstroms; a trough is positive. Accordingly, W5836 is 1.6 angstroms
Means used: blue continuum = 8.41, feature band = 7.85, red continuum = 7.86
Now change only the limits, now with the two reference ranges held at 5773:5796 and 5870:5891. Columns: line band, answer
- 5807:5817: -2.1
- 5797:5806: -1.6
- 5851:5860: 0.2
